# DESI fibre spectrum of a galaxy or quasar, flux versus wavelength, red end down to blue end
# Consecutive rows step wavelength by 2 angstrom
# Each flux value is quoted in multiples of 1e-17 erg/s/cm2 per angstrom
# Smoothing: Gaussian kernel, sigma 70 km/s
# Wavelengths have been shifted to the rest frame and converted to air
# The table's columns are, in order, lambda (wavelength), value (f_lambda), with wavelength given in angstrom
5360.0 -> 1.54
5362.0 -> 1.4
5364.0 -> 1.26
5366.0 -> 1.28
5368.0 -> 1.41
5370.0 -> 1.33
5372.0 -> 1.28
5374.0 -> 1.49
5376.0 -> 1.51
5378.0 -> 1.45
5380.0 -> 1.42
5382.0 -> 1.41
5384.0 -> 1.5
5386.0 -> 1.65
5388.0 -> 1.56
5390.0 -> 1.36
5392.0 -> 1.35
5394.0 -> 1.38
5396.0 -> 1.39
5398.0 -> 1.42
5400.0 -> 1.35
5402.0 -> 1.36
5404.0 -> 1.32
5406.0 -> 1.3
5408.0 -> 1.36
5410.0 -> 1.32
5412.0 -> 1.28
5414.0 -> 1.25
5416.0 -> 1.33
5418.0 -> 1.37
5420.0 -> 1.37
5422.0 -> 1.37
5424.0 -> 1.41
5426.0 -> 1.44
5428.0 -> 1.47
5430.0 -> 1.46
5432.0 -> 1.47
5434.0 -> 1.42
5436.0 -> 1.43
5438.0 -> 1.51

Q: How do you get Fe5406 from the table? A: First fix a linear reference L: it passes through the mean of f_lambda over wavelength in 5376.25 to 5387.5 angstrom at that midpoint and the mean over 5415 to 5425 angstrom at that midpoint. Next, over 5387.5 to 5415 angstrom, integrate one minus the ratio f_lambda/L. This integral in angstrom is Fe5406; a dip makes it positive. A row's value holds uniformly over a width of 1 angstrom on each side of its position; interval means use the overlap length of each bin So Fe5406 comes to 1.5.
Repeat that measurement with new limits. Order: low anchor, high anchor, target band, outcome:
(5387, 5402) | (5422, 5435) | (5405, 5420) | 1.1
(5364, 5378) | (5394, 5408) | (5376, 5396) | -1.2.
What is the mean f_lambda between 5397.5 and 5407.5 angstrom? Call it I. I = 1.35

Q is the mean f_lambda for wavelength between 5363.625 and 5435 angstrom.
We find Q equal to 1.39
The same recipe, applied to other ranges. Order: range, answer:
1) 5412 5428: 1.36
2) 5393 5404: 1.37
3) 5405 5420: 1.32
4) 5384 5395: 1.46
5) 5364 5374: 1.34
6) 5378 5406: 1.42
